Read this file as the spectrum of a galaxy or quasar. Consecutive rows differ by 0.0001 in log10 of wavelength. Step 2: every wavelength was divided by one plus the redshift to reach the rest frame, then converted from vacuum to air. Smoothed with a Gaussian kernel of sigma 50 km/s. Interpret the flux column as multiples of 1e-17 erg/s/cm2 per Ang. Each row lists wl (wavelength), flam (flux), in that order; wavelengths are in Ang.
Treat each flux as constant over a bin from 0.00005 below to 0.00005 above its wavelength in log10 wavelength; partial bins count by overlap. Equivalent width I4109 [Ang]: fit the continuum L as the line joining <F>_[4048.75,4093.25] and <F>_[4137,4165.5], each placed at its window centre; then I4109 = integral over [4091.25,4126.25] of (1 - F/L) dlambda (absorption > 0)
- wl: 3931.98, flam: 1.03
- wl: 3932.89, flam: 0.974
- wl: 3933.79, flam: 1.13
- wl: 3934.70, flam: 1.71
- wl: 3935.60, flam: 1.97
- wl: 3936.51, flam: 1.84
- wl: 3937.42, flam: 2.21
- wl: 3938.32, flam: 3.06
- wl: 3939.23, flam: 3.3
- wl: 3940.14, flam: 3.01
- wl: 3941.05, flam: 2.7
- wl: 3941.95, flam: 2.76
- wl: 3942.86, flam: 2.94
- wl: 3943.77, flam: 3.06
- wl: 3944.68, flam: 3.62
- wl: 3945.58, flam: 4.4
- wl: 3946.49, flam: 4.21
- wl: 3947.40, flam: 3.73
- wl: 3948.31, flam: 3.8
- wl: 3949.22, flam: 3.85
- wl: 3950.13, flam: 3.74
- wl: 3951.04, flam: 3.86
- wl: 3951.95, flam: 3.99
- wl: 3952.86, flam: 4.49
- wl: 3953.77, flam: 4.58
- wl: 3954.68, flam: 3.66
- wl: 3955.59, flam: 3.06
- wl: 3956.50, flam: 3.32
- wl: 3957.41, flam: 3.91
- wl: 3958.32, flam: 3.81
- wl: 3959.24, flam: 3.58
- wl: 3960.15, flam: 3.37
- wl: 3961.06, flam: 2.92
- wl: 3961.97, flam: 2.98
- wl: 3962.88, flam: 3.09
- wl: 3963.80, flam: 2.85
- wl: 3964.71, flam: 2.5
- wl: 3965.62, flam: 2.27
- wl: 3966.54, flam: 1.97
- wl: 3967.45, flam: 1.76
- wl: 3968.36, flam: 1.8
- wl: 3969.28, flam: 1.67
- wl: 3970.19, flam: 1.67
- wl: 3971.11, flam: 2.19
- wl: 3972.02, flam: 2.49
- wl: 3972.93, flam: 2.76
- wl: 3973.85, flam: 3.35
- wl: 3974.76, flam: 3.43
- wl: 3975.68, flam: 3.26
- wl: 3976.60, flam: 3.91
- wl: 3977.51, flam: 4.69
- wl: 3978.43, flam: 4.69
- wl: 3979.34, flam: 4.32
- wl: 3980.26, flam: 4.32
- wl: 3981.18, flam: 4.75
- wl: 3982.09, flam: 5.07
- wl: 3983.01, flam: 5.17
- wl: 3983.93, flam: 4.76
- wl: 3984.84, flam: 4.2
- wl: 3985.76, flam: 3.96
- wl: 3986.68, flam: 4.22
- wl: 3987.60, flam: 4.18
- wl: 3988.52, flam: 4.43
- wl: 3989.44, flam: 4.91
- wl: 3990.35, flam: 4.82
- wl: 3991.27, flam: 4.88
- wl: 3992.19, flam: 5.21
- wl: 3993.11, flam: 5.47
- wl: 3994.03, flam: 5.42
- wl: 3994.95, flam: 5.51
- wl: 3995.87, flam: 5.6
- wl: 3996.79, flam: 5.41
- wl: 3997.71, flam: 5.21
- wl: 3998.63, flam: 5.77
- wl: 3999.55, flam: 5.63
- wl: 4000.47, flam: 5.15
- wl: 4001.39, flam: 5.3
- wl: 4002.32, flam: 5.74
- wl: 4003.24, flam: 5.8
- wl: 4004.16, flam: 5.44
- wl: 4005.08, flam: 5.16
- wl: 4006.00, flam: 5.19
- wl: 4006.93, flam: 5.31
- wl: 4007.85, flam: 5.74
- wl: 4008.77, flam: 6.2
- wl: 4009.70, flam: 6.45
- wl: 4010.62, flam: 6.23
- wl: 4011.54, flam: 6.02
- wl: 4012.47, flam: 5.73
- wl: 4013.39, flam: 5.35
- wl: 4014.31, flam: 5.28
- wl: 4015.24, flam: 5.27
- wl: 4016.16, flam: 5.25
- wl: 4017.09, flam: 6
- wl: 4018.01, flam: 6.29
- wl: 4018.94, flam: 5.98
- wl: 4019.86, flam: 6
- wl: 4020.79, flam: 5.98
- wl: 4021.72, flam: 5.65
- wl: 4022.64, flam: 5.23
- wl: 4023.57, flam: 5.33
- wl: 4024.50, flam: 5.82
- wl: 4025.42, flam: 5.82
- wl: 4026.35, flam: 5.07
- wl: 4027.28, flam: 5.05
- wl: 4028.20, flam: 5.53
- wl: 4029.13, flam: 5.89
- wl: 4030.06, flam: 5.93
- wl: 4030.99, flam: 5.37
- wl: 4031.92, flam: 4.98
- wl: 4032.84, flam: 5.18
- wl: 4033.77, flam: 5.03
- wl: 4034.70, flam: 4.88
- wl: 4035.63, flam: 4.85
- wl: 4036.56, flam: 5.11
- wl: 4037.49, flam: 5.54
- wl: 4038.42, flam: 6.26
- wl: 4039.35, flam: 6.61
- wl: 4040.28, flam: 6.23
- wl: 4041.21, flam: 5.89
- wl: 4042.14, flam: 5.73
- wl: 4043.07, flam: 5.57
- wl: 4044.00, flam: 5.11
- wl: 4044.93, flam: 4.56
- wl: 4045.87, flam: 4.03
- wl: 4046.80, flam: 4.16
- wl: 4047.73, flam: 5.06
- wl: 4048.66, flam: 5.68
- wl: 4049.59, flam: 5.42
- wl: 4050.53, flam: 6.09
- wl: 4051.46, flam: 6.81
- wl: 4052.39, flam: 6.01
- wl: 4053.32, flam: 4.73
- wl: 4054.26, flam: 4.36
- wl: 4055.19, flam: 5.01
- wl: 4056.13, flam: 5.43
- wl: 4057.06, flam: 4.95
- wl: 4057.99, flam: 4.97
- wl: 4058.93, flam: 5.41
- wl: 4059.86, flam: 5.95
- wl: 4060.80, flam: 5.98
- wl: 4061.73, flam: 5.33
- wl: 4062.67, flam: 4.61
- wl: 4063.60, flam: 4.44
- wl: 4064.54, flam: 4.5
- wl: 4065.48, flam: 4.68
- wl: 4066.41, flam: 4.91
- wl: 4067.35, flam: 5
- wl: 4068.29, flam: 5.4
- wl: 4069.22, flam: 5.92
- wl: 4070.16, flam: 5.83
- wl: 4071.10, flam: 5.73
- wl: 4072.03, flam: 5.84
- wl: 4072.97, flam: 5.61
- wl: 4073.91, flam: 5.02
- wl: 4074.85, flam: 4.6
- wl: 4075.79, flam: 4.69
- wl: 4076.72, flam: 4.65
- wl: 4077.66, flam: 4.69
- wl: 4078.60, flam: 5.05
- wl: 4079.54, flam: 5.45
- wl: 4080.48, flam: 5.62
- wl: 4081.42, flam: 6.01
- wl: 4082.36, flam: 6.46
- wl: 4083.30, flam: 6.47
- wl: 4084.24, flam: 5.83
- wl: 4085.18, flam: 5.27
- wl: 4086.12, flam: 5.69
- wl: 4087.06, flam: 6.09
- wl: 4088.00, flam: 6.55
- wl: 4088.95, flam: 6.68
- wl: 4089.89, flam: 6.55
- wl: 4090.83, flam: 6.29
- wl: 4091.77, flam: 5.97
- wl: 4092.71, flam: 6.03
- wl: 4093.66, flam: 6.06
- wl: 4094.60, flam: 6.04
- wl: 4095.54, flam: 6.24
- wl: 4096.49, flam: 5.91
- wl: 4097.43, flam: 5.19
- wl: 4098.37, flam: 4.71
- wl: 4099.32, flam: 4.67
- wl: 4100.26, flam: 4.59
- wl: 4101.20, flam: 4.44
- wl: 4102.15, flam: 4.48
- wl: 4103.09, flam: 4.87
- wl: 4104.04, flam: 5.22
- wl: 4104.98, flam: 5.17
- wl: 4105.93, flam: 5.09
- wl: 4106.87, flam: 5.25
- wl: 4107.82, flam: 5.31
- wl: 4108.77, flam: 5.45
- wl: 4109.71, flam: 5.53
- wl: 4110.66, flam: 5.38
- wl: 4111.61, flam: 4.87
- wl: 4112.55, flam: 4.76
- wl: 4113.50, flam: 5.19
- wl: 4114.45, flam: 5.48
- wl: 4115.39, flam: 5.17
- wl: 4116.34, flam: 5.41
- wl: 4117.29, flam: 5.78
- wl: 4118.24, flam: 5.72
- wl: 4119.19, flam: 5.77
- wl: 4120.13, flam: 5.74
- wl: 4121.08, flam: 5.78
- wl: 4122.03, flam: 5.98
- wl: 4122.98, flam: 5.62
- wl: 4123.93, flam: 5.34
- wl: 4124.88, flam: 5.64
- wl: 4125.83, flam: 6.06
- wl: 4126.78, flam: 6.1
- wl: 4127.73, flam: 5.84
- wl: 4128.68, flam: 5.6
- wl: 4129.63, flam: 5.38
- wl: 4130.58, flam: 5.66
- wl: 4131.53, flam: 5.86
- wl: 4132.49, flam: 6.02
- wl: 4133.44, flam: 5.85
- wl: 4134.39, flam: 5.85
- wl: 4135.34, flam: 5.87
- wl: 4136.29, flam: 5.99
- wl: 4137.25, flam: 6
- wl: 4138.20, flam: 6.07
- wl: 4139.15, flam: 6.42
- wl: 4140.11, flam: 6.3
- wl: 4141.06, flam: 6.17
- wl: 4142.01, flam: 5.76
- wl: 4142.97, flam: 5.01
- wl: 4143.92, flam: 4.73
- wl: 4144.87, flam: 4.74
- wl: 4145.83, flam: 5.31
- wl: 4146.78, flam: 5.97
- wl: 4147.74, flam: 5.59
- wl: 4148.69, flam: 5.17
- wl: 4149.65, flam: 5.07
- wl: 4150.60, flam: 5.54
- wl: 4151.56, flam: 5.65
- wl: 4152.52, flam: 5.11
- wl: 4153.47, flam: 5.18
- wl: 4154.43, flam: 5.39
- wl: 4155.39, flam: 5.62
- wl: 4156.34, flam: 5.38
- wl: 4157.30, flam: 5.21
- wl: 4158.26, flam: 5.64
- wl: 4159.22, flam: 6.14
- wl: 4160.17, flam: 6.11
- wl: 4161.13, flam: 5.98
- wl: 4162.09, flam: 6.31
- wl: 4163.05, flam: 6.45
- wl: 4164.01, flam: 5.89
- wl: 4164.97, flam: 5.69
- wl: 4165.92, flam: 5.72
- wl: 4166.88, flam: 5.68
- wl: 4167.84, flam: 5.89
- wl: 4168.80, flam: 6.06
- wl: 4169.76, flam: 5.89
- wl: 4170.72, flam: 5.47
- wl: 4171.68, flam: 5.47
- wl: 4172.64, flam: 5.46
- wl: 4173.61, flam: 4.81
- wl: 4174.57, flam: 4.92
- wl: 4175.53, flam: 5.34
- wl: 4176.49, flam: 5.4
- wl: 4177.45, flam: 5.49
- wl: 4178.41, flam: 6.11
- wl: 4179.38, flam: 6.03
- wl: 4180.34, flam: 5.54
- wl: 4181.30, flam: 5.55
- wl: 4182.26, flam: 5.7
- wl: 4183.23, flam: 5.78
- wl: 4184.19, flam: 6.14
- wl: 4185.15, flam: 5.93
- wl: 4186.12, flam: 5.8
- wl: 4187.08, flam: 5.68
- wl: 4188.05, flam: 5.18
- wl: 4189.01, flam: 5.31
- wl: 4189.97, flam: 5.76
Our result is 1.1 Ang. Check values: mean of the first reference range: 5.5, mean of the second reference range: 5.65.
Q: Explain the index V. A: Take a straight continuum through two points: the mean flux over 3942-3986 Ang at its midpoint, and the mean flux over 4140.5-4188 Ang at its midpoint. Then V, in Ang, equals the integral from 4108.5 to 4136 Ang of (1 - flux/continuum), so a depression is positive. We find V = -2.4 Ang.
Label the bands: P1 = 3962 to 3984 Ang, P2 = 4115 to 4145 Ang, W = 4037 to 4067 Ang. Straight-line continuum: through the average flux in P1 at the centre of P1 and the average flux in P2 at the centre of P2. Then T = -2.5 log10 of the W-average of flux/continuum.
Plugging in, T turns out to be -0.18 mag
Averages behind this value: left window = 3.25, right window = 5.74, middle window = 5.31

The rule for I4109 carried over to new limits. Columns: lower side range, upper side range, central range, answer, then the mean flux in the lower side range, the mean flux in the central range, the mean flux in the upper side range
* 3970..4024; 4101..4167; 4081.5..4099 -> -1.98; 4.98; 5.99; 5.57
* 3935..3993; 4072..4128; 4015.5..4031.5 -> -4.60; 3.52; 5.65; 5.51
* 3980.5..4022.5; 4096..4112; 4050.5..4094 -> -3.00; 5.35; 5.51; 5.07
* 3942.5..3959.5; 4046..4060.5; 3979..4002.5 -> -3.18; 3.77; 4.97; 5.31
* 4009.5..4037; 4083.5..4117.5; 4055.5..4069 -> 0.95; 5.54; 5.13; 5.48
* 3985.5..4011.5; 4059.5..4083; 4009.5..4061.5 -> -1.90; 5.32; 5.5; 5.28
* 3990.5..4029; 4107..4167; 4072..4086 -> 0.48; 5.57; 5.41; 5.63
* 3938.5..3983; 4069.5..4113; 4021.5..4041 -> -4.25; 3.38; 5.5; 5.48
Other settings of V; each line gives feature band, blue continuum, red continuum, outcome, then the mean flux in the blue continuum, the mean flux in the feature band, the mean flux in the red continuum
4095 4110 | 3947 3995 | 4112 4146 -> 0.6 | 3.73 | 5.13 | 5.67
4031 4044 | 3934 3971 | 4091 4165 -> -3.8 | 3.05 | 5.51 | 5.56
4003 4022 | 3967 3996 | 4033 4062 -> -4.4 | 4.01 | 5.73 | 5.38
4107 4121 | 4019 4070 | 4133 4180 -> 0.3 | 5.36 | 5.4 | 5.65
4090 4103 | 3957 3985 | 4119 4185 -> -1.3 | 3.33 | 5.45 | 5.68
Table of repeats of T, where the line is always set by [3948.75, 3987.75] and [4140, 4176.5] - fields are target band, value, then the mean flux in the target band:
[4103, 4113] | -0.036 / 5.18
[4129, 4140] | -0.117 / 5.91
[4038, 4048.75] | -0.244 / 5.39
